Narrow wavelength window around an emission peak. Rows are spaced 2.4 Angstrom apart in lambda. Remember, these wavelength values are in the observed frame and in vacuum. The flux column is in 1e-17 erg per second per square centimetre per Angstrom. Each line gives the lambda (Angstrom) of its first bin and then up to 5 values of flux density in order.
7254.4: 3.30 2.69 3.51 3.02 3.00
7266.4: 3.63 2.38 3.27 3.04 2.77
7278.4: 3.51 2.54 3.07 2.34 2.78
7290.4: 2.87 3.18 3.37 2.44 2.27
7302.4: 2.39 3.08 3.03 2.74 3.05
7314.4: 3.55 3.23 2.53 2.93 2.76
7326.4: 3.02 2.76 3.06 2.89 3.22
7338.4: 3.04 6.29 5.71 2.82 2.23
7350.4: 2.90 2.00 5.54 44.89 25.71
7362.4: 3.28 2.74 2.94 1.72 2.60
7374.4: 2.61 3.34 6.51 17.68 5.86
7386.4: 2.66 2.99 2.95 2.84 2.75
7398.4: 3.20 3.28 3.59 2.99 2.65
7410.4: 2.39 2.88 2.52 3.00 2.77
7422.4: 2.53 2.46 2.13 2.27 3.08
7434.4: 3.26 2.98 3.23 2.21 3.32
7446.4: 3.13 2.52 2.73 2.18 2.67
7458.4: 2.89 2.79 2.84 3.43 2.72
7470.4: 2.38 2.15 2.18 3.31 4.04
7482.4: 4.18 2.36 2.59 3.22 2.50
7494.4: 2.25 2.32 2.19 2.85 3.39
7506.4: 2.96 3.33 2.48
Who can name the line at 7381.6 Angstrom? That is [N II]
